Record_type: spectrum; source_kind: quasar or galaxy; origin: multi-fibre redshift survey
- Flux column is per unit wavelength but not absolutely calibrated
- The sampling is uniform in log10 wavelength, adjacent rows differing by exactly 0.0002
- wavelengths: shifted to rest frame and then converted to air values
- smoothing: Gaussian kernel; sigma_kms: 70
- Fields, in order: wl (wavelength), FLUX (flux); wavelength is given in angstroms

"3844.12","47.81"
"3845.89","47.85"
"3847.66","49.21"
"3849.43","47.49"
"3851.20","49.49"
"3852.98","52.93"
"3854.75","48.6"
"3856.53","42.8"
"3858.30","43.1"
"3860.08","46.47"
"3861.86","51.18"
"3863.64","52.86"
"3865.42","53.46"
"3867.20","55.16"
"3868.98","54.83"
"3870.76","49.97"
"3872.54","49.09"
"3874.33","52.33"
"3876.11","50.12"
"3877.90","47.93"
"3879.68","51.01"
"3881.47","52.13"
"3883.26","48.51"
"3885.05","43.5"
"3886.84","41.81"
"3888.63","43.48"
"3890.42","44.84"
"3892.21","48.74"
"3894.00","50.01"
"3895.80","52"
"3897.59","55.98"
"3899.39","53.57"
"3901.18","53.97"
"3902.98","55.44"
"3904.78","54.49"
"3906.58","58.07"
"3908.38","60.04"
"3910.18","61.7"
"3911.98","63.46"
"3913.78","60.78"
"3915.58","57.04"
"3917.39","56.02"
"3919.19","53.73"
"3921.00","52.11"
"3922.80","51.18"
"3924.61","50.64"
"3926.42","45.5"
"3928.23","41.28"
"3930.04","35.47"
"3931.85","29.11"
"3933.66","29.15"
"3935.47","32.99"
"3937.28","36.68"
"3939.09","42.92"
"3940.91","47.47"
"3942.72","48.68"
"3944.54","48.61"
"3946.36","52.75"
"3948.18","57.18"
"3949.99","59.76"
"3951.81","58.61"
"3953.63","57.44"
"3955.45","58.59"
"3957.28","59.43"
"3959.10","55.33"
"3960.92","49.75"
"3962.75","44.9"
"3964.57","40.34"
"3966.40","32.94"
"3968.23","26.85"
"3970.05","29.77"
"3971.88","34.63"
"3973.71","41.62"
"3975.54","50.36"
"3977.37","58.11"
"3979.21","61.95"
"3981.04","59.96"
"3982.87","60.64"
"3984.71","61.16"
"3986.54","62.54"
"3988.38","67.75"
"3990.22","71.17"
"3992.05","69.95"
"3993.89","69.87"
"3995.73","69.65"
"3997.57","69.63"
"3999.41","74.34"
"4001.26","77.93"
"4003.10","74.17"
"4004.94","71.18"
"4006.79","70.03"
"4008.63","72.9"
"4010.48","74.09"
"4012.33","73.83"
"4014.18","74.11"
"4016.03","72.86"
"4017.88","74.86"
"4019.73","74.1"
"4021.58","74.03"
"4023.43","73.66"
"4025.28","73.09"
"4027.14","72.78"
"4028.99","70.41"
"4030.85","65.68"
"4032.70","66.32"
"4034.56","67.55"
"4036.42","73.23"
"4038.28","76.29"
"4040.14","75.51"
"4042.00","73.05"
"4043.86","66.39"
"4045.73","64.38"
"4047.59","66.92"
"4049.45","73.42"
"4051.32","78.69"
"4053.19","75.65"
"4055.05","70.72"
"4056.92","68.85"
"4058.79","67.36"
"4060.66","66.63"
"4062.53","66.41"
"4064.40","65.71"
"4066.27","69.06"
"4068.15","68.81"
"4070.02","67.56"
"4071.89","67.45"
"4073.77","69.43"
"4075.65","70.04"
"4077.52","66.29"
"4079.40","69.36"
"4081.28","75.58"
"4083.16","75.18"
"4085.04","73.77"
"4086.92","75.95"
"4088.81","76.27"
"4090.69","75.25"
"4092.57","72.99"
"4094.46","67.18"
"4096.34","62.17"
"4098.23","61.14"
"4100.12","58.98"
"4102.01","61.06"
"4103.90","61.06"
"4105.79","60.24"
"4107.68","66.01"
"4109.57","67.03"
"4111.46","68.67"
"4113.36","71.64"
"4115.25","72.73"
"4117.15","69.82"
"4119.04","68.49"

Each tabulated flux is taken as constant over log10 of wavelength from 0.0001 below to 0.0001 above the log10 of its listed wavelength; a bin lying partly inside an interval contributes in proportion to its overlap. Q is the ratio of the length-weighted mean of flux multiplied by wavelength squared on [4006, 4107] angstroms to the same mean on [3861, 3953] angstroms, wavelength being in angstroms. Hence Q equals 1.51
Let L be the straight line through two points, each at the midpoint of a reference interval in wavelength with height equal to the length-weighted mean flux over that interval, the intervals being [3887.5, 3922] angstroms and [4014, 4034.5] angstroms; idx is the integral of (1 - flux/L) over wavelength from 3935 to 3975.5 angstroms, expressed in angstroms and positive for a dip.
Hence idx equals 9.9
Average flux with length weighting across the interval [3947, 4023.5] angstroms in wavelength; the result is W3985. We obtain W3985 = 61.1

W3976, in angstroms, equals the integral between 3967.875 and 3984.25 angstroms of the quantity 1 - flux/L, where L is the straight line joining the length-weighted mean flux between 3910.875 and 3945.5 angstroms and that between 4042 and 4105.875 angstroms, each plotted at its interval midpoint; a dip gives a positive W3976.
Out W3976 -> 1.8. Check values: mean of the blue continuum 46.5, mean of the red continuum 68.9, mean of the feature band 48.2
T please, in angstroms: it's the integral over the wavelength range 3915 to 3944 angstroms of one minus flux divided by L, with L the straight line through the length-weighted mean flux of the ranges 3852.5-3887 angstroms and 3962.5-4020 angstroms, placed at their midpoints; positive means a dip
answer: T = 5.8 angstroms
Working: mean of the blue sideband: 49.5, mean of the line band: 44.3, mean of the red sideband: 61.6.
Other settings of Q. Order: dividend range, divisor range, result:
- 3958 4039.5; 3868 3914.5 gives 1.28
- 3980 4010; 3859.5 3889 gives 1.47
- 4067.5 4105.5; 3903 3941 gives 1.53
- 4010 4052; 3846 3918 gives 1.50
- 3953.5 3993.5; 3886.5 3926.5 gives 1.02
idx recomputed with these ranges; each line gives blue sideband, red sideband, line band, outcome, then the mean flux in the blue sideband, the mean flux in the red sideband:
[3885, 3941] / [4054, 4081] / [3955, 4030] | -3.95 angstroms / 48.9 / 68.4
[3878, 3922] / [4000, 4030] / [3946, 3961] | 1.29 angstroms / 52.9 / 73.4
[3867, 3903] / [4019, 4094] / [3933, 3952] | 3.51 angstroms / 50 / 71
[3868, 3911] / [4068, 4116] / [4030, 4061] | -2.83 angstroms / 51.4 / 68.5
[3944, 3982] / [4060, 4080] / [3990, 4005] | -4.51 angstroms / 49.5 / 67.9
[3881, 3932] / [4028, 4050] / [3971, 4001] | 0.34 angstroms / 51.2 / 69.9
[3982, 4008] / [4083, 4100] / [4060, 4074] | 0.50 angstroms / 69.4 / 70.3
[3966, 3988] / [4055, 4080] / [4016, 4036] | -4.06 angstroms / 49.2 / 68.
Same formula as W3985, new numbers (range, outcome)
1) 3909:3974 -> 47.4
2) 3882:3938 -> 49.1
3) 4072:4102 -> 69.6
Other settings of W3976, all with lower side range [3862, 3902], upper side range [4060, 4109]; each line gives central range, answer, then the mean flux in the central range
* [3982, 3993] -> -1.1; 65.6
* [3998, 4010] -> -2.4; 73.3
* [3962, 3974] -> 4.6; 35.5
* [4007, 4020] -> -2.5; 73.6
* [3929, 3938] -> 3.6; 32.7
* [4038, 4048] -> -0.9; 70.2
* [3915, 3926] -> 0.1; 53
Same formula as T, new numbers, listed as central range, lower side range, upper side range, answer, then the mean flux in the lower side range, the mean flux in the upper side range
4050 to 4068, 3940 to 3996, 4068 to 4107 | -1.4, 53.6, 68.3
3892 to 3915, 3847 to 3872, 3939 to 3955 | -2.1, 49.8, 53.3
